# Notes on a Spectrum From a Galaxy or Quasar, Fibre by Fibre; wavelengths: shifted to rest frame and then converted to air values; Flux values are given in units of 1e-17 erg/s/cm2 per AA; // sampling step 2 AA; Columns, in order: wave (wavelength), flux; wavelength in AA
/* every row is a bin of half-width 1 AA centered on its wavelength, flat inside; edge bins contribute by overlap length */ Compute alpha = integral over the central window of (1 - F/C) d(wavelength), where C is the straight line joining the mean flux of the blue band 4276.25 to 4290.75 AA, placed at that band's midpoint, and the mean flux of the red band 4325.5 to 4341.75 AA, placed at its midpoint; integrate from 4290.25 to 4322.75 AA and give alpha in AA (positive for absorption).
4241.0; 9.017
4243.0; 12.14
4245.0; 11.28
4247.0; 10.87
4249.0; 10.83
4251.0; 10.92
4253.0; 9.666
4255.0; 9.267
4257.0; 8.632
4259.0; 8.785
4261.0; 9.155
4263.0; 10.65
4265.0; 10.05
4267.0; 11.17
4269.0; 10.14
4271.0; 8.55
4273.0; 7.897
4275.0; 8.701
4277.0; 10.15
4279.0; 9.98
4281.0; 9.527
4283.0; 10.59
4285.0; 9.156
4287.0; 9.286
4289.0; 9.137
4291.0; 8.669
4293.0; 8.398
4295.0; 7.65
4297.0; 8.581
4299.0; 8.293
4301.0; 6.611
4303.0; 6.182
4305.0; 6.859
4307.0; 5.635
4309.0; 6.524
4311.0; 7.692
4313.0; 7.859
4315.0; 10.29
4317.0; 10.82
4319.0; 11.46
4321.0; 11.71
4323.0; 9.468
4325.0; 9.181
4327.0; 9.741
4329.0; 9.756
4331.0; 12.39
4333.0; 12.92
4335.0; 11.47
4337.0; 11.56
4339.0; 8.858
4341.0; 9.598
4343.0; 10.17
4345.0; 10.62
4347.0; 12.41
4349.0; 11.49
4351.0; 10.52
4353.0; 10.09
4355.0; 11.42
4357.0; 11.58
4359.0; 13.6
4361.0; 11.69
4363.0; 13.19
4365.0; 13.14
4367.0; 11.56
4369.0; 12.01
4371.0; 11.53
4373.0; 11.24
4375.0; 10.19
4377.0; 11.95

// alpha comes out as 5.8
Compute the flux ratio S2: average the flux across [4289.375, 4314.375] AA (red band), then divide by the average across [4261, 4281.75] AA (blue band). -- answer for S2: 0.8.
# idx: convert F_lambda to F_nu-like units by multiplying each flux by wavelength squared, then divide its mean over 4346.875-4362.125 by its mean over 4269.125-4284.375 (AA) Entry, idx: 1.28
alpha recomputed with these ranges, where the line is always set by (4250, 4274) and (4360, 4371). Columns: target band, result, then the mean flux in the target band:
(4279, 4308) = 5.9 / 8.25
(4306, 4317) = 3.0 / 7.89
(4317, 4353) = 2.2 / 10.8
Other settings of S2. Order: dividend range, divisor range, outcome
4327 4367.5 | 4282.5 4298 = 1.28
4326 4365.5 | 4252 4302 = 1.23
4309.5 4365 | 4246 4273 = 1.10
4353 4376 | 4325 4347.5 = 1.10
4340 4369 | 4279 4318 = 1.38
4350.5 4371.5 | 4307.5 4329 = 1.26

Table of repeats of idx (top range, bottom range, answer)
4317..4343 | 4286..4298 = 1.26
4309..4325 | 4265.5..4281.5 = 1.03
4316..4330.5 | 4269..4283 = 1.14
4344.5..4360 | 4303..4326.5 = 1.33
